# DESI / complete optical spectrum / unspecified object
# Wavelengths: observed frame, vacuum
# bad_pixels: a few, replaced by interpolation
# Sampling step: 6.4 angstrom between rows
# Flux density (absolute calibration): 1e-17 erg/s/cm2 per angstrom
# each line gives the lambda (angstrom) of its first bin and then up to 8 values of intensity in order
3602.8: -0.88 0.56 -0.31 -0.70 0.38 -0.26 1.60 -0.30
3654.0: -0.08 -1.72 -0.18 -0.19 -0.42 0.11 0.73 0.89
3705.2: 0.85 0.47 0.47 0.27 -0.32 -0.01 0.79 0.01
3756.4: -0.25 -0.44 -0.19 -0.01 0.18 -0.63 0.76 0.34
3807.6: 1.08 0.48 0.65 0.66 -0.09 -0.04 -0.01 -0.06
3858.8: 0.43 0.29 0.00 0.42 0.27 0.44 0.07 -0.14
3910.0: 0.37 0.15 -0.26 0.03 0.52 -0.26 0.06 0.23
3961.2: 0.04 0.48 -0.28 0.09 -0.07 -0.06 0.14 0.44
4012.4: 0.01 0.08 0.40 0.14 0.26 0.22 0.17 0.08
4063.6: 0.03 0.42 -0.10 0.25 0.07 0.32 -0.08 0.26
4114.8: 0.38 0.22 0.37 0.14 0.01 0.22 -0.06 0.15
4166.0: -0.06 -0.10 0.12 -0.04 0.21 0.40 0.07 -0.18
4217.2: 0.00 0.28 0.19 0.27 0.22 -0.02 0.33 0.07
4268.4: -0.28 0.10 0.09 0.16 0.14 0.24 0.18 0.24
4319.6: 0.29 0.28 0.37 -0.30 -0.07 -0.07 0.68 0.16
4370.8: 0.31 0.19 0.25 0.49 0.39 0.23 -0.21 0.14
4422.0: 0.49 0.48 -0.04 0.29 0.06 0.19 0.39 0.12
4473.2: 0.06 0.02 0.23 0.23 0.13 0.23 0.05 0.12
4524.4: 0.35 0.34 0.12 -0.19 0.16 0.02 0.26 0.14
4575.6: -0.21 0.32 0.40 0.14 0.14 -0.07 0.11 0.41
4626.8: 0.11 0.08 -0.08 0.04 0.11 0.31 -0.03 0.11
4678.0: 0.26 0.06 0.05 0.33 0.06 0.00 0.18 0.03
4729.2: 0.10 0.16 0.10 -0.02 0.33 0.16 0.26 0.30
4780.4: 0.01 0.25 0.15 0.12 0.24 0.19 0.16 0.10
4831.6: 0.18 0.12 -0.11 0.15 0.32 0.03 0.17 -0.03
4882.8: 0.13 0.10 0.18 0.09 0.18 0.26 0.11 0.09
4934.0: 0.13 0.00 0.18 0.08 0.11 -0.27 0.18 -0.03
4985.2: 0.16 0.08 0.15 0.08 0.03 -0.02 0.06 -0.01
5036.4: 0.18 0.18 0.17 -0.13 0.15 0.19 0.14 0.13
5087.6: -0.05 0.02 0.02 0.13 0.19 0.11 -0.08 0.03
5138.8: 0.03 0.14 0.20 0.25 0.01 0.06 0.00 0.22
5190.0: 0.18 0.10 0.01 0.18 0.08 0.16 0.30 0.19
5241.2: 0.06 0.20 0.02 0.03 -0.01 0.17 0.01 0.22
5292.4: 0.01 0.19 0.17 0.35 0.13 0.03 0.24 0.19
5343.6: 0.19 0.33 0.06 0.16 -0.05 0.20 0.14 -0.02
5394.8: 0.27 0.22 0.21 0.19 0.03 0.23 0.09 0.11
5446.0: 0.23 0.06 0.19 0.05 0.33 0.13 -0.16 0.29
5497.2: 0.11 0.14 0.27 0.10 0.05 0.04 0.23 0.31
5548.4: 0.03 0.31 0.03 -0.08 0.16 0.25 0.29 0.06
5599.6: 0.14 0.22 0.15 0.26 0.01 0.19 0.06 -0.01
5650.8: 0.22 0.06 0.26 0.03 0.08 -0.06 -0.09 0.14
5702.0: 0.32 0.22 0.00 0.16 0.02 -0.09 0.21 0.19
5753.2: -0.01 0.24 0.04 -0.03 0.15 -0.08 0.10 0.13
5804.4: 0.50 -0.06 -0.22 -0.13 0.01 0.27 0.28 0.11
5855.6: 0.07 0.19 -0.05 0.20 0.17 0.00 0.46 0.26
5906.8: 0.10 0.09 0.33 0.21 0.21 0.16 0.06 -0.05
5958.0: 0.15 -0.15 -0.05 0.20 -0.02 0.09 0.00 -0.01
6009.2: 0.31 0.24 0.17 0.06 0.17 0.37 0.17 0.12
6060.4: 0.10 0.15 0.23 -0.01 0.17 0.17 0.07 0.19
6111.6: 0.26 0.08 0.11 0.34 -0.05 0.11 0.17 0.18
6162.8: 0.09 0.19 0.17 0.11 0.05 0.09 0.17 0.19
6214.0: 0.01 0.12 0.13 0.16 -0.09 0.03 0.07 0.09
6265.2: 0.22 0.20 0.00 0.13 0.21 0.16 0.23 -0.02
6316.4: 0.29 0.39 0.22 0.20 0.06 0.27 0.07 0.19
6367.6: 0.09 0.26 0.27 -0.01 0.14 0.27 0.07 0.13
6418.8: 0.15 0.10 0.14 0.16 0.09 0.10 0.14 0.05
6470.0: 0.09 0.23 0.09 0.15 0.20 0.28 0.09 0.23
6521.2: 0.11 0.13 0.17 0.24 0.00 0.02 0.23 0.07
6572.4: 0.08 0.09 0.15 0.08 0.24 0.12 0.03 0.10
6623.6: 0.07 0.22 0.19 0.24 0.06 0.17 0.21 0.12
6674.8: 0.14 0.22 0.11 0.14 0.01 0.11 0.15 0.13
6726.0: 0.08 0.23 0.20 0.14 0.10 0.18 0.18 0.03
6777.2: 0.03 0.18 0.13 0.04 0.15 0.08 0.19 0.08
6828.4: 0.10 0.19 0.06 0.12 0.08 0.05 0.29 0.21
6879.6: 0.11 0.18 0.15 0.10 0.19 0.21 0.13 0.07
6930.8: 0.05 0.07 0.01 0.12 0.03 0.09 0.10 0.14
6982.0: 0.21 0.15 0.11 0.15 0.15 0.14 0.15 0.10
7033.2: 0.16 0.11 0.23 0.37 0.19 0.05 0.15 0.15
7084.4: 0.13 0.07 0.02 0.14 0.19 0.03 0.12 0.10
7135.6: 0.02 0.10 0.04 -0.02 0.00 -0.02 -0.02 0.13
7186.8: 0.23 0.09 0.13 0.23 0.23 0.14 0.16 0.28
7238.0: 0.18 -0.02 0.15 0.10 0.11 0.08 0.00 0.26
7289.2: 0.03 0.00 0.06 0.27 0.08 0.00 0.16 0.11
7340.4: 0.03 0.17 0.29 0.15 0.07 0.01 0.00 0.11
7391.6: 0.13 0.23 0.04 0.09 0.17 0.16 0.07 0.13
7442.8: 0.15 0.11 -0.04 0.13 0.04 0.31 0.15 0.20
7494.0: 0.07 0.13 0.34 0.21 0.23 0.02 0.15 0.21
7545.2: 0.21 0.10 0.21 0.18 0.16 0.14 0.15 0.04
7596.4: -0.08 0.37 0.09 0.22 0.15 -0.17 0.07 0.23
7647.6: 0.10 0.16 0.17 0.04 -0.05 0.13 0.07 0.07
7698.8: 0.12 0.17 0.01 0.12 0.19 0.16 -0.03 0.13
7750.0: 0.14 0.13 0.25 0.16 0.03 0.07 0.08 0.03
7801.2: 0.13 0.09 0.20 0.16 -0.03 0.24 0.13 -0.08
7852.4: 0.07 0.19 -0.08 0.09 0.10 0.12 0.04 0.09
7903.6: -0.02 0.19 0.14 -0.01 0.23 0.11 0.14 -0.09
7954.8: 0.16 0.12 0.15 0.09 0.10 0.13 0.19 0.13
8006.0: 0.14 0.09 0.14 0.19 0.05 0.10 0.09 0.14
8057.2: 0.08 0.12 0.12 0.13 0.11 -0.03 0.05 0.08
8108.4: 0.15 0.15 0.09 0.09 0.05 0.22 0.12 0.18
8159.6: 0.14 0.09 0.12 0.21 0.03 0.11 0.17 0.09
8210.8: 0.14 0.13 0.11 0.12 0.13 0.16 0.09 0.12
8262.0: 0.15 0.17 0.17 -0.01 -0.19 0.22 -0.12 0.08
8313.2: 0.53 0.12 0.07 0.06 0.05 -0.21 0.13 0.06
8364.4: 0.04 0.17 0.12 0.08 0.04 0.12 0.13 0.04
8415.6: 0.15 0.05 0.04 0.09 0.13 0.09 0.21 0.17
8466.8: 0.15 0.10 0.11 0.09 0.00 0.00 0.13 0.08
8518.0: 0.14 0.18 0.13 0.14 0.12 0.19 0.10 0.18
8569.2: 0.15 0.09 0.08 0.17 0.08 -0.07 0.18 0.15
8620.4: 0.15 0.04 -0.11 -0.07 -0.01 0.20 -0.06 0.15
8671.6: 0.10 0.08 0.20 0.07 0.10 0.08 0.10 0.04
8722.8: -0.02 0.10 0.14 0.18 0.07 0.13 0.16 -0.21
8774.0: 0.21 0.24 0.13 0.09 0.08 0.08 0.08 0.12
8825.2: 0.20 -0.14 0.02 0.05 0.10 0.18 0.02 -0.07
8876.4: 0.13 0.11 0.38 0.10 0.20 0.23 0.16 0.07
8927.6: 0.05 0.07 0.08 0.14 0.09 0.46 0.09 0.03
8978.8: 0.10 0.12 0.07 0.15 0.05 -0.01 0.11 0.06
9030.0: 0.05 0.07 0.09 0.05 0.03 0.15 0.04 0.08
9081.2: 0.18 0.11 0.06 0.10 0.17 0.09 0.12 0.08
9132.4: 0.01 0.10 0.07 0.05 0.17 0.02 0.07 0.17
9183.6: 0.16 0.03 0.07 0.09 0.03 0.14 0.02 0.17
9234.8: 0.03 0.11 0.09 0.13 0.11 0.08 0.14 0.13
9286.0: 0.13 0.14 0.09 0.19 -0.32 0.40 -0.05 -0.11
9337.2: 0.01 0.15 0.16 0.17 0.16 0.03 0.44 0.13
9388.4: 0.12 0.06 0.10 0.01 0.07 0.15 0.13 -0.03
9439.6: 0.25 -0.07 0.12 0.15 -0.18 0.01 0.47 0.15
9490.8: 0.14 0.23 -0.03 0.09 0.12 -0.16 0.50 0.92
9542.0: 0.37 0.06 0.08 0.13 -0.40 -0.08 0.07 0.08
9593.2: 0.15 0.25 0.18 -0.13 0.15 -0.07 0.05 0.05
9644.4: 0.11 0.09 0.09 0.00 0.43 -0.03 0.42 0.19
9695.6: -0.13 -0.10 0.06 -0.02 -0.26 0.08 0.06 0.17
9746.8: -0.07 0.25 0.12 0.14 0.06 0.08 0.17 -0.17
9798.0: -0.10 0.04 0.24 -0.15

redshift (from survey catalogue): 1.56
